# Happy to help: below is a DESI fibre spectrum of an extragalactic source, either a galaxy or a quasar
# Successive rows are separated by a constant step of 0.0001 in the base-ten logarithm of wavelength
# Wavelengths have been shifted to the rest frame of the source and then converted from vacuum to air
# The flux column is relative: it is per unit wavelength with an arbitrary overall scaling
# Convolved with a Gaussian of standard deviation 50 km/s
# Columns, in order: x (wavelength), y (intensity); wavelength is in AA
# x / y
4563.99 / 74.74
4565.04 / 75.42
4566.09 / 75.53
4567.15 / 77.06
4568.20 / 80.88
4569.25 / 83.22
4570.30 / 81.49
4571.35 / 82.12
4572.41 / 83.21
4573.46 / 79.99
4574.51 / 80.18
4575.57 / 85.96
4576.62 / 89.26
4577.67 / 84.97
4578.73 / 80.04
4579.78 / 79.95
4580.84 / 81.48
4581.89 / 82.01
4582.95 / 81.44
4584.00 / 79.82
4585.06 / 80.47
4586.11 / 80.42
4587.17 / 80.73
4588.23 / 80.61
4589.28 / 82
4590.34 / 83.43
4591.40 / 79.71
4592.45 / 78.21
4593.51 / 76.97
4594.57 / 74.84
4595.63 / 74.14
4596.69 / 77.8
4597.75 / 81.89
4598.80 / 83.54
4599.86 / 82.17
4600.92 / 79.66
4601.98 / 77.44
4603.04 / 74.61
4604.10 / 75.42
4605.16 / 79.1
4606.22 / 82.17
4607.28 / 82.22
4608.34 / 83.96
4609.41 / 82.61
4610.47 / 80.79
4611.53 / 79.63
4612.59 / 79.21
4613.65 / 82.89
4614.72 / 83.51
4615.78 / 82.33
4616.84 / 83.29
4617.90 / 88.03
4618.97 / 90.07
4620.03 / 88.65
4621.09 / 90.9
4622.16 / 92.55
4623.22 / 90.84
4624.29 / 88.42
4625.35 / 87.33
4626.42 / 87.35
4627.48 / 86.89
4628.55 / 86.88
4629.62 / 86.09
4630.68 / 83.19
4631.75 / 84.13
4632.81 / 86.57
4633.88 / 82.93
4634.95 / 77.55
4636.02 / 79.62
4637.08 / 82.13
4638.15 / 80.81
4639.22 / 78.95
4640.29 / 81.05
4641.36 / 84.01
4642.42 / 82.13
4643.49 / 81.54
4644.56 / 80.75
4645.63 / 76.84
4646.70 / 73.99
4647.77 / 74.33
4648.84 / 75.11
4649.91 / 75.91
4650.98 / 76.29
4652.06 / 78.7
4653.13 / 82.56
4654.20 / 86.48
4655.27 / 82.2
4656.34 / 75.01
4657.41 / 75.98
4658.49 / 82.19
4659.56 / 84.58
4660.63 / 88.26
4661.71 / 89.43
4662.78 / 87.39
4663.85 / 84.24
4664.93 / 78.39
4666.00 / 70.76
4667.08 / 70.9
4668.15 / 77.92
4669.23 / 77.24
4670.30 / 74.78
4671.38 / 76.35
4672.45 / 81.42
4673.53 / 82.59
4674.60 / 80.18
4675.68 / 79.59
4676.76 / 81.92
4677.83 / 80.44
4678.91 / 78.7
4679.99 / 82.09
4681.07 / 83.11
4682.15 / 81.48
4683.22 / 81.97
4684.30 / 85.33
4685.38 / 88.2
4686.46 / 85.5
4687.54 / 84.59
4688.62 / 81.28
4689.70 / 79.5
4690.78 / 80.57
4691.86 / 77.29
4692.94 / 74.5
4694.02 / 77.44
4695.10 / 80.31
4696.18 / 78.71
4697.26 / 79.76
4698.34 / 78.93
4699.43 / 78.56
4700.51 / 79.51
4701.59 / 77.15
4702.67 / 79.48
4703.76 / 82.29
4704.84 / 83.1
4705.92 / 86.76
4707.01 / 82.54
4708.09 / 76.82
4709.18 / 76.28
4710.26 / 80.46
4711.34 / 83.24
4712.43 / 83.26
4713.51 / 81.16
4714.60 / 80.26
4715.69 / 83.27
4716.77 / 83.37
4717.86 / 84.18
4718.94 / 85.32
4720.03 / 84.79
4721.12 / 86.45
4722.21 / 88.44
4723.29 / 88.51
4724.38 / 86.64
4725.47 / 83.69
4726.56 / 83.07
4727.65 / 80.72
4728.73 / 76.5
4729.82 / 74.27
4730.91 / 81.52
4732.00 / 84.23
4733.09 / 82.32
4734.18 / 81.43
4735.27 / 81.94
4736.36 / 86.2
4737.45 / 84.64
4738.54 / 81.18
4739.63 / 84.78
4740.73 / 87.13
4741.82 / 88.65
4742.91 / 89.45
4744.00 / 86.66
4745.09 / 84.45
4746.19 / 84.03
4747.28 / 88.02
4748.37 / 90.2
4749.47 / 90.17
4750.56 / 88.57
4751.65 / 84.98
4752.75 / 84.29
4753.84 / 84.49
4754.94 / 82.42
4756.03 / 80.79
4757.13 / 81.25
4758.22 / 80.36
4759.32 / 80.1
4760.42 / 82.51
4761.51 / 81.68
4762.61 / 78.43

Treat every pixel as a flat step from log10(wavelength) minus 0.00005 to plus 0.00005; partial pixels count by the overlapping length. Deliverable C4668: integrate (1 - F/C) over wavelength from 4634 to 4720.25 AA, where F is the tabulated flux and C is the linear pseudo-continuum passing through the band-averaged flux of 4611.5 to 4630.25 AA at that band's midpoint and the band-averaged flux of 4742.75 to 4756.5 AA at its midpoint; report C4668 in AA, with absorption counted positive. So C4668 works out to 5.8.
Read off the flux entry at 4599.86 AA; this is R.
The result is 82.17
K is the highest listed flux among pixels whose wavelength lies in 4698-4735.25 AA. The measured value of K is 88.51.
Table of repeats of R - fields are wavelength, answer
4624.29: 88.42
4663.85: 84.24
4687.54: 84.59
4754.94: 82.42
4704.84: 83.1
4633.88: 82.93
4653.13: 82.56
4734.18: 81.43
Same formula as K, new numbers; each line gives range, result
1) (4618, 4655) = 92.55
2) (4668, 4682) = 83.11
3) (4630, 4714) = 89.43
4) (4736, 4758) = 90.2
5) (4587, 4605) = 83.54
